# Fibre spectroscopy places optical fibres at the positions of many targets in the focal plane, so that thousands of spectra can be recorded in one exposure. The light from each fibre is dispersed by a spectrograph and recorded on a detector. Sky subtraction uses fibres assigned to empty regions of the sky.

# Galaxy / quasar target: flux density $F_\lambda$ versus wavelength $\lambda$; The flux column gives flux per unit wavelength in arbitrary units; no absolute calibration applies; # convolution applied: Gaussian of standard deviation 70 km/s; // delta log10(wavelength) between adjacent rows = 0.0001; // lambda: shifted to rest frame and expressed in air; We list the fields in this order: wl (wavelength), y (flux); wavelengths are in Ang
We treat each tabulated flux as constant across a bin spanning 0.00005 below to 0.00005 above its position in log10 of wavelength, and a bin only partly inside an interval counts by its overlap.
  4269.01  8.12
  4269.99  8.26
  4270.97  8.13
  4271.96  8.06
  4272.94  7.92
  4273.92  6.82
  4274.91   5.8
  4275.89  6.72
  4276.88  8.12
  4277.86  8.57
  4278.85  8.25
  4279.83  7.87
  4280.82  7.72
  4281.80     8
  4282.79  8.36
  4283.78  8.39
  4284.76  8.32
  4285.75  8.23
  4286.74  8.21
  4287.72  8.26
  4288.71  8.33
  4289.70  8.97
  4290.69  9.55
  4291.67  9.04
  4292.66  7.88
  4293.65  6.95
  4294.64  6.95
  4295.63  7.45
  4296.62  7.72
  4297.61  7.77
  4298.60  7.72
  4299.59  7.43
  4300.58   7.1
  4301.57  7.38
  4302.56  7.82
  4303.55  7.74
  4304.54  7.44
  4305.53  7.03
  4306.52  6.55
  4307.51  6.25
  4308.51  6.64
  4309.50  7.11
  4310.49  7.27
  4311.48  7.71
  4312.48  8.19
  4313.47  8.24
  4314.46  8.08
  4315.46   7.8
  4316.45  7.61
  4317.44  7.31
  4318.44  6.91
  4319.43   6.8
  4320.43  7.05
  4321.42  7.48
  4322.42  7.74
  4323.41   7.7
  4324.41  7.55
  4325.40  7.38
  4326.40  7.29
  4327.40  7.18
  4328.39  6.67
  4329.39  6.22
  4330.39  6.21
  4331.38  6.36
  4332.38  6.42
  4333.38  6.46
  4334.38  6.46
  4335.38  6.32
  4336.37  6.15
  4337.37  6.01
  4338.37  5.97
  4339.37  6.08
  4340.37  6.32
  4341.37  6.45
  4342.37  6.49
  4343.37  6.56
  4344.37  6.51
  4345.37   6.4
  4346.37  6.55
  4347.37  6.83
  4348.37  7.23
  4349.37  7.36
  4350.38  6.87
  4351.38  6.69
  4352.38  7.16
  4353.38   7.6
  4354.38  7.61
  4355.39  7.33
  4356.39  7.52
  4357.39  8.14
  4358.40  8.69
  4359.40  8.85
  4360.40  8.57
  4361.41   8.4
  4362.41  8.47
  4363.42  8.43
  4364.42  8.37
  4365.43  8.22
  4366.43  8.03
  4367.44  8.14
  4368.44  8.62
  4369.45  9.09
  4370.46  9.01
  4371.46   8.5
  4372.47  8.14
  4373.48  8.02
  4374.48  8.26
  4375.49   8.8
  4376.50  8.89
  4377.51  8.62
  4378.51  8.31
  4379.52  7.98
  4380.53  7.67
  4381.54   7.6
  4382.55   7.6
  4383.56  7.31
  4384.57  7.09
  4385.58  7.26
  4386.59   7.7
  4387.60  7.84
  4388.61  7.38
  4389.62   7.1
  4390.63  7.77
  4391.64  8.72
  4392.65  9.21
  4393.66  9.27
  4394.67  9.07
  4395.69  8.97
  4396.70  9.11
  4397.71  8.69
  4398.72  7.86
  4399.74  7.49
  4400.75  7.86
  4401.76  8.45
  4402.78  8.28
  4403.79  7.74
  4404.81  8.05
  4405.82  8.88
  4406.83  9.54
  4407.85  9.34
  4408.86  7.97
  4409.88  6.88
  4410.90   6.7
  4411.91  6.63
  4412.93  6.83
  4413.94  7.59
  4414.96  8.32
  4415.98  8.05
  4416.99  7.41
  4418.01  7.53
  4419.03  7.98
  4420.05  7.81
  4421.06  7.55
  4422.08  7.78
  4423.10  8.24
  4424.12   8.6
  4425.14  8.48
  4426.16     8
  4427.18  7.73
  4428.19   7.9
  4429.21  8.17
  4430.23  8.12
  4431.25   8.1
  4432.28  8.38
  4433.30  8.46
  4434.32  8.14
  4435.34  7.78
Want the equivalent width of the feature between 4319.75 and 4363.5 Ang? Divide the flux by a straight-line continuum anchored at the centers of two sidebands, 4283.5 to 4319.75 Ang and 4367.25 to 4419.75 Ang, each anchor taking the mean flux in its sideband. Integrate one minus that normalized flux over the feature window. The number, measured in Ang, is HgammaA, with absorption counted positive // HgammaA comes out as 4.4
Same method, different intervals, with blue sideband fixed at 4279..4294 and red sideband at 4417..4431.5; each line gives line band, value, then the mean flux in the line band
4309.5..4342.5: 4.9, 6.97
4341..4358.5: 2.3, 7.08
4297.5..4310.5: 1.6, 7.22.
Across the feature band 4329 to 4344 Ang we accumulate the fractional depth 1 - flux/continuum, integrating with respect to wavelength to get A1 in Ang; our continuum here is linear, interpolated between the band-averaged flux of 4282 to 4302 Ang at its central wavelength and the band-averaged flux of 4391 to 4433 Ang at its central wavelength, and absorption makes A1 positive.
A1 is 3.3 Ang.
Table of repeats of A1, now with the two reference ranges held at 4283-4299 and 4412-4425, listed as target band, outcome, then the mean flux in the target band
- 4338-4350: 2.1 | 6.57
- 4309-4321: 0.8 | 7.51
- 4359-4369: -0.6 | 8.41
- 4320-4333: 1.6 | 7.01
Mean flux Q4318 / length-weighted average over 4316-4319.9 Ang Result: 7.16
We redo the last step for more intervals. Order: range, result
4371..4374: 8.22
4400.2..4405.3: 8.07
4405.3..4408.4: 9.25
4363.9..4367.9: 8.19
